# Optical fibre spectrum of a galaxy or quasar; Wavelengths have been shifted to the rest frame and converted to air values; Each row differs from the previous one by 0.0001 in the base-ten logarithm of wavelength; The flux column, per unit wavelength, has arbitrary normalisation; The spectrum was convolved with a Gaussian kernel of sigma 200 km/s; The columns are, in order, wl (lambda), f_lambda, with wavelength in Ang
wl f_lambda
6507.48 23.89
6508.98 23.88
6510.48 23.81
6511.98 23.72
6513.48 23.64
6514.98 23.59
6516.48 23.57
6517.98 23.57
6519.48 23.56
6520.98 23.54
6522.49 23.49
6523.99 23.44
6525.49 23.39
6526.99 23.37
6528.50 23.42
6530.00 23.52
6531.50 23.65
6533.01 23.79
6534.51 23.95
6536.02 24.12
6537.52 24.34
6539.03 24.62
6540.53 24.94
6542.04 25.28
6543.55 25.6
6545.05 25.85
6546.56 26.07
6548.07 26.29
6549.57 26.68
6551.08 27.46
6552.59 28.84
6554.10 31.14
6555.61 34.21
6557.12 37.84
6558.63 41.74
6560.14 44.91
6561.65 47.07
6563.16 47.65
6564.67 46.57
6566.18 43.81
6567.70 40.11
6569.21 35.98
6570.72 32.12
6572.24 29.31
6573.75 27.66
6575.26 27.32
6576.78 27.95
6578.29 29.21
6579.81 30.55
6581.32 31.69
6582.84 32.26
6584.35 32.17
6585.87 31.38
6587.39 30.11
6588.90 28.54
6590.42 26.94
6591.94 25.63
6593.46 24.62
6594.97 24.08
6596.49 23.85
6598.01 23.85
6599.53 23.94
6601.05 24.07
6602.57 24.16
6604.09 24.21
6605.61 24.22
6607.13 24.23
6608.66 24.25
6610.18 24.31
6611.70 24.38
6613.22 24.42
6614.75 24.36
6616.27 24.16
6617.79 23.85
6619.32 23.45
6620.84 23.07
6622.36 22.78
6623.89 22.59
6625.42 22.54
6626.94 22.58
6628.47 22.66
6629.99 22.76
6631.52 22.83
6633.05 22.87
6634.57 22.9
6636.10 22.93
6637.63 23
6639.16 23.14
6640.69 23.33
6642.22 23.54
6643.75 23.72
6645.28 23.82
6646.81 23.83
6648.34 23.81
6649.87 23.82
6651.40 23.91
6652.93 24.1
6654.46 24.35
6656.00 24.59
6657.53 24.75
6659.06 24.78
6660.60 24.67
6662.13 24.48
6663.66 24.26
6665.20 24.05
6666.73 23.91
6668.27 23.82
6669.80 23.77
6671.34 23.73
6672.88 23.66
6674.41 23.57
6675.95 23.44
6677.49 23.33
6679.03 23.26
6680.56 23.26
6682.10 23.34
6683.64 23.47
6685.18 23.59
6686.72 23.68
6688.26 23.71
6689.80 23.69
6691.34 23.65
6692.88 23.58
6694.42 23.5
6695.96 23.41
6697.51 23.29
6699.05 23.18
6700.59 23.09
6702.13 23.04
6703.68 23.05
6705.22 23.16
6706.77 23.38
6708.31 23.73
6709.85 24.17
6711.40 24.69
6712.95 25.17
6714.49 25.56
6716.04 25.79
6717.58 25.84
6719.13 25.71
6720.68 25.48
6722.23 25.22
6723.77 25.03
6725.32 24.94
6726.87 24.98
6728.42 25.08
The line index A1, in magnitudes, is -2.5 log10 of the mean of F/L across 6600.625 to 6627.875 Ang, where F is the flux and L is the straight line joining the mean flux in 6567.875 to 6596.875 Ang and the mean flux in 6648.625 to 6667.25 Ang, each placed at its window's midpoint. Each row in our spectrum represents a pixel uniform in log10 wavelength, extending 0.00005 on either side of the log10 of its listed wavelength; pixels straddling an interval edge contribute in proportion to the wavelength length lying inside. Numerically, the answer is 0.148 mag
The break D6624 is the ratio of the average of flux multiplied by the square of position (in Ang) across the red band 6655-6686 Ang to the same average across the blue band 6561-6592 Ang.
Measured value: 0.7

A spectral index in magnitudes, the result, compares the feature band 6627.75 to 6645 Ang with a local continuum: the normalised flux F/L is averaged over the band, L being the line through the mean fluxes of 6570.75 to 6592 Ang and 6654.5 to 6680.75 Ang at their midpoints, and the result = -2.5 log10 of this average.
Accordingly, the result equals 0.13 mag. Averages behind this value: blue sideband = 29.5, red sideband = 24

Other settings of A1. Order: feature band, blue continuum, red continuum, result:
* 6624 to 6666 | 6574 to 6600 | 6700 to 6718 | 0.11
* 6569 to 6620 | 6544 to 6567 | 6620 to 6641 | 0.09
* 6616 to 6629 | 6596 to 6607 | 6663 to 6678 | 0.04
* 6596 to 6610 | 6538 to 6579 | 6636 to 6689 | 0.20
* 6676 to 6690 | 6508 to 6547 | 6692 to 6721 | 0.03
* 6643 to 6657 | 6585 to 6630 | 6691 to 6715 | 0.01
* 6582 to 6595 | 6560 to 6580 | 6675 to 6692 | 0.19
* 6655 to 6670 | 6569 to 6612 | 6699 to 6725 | 0.06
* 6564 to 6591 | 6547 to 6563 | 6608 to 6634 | -0.04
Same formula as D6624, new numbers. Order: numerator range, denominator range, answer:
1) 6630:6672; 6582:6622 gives 0.95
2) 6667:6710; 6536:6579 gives 0.75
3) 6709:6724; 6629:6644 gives 1.12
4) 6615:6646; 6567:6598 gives 0.80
